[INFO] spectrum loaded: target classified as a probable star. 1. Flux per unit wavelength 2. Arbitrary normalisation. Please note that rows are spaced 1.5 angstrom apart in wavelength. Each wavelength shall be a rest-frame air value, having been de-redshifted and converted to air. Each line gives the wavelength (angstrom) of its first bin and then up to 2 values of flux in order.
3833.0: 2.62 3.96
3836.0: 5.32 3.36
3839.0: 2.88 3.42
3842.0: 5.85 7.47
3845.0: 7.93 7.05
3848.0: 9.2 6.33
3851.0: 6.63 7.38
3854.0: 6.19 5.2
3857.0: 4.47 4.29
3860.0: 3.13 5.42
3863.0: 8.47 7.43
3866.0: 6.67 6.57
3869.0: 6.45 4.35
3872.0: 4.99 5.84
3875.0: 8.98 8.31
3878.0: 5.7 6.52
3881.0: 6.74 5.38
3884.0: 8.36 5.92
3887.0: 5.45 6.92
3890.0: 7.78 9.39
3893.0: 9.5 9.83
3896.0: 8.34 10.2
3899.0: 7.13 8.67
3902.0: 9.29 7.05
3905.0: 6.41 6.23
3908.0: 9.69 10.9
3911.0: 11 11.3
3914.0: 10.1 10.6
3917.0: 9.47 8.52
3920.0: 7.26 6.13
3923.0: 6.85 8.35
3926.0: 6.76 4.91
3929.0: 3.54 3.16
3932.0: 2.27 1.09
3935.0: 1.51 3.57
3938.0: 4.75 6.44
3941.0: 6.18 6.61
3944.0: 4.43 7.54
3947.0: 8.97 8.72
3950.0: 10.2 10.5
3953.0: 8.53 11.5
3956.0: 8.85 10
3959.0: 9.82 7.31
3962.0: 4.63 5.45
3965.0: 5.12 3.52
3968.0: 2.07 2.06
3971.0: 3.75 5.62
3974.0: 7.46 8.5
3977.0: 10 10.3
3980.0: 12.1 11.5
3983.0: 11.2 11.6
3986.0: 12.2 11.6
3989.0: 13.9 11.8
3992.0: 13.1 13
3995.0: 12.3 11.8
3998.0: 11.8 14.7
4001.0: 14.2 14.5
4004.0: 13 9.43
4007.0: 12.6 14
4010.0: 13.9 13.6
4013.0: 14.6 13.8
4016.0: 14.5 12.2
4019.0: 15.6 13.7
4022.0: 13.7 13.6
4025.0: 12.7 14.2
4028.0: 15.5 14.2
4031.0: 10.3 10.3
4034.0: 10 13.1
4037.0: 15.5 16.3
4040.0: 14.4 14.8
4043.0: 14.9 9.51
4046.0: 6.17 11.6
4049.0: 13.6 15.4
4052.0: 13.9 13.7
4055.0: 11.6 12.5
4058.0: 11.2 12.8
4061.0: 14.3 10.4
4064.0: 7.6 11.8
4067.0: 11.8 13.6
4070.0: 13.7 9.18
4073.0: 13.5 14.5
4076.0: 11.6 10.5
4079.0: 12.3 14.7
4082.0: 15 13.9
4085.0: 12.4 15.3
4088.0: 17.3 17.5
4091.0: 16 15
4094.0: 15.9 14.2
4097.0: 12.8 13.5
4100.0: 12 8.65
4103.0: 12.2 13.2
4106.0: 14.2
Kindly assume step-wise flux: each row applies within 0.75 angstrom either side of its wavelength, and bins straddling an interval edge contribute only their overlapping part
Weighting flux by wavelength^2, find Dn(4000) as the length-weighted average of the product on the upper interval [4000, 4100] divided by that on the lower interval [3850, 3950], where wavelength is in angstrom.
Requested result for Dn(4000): 2.08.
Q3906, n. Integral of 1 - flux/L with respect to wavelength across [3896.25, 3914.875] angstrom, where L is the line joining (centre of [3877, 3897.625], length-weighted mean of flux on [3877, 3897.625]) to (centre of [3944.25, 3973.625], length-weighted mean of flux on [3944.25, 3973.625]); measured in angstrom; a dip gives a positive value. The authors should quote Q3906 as -4.1 angstrom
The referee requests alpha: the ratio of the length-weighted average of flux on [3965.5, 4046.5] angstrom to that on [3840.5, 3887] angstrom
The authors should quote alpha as 1.8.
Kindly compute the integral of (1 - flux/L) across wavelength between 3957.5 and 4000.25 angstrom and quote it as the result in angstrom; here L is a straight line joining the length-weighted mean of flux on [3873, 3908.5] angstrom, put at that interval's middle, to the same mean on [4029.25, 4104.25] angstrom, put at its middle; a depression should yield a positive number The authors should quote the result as 4.8 angstrom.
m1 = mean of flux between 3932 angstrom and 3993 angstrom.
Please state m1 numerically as 7.8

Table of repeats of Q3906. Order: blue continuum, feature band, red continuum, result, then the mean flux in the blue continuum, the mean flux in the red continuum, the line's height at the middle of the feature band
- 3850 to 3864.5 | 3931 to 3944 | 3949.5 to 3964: 6.56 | 5.79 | 8.71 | 8.14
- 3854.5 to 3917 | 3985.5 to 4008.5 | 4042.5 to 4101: -4.18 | 7.46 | 13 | 10.8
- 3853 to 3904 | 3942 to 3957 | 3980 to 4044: 2.37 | 6.91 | 13.2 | 10.2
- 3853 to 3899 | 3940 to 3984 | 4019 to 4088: 9.21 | 6.77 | 12.9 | 9.72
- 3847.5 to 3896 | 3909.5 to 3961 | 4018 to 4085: 8.80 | 6.69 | 12.8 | 8.85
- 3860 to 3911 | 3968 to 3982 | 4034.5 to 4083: 3.62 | 7.41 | 12.7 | 10.1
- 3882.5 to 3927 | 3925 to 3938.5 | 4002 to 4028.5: 8.45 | 8.32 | 13.6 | 9.61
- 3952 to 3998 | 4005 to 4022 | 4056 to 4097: -4.53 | 9.07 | 13.3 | 10.7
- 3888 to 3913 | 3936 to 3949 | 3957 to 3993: 3.44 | 8.8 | 8.55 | 8.66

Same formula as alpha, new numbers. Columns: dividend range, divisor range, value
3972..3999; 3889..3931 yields 1.37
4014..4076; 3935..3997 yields 1.52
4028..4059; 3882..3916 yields 1.50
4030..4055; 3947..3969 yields 1.68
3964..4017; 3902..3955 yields 1.51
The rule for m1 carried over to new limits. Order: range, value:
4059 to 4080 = 12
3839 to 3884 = 6.27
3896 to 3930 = 8.16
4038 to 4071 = 12.5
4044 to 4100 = 13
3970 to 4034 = 12.1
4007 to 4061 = 13.2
